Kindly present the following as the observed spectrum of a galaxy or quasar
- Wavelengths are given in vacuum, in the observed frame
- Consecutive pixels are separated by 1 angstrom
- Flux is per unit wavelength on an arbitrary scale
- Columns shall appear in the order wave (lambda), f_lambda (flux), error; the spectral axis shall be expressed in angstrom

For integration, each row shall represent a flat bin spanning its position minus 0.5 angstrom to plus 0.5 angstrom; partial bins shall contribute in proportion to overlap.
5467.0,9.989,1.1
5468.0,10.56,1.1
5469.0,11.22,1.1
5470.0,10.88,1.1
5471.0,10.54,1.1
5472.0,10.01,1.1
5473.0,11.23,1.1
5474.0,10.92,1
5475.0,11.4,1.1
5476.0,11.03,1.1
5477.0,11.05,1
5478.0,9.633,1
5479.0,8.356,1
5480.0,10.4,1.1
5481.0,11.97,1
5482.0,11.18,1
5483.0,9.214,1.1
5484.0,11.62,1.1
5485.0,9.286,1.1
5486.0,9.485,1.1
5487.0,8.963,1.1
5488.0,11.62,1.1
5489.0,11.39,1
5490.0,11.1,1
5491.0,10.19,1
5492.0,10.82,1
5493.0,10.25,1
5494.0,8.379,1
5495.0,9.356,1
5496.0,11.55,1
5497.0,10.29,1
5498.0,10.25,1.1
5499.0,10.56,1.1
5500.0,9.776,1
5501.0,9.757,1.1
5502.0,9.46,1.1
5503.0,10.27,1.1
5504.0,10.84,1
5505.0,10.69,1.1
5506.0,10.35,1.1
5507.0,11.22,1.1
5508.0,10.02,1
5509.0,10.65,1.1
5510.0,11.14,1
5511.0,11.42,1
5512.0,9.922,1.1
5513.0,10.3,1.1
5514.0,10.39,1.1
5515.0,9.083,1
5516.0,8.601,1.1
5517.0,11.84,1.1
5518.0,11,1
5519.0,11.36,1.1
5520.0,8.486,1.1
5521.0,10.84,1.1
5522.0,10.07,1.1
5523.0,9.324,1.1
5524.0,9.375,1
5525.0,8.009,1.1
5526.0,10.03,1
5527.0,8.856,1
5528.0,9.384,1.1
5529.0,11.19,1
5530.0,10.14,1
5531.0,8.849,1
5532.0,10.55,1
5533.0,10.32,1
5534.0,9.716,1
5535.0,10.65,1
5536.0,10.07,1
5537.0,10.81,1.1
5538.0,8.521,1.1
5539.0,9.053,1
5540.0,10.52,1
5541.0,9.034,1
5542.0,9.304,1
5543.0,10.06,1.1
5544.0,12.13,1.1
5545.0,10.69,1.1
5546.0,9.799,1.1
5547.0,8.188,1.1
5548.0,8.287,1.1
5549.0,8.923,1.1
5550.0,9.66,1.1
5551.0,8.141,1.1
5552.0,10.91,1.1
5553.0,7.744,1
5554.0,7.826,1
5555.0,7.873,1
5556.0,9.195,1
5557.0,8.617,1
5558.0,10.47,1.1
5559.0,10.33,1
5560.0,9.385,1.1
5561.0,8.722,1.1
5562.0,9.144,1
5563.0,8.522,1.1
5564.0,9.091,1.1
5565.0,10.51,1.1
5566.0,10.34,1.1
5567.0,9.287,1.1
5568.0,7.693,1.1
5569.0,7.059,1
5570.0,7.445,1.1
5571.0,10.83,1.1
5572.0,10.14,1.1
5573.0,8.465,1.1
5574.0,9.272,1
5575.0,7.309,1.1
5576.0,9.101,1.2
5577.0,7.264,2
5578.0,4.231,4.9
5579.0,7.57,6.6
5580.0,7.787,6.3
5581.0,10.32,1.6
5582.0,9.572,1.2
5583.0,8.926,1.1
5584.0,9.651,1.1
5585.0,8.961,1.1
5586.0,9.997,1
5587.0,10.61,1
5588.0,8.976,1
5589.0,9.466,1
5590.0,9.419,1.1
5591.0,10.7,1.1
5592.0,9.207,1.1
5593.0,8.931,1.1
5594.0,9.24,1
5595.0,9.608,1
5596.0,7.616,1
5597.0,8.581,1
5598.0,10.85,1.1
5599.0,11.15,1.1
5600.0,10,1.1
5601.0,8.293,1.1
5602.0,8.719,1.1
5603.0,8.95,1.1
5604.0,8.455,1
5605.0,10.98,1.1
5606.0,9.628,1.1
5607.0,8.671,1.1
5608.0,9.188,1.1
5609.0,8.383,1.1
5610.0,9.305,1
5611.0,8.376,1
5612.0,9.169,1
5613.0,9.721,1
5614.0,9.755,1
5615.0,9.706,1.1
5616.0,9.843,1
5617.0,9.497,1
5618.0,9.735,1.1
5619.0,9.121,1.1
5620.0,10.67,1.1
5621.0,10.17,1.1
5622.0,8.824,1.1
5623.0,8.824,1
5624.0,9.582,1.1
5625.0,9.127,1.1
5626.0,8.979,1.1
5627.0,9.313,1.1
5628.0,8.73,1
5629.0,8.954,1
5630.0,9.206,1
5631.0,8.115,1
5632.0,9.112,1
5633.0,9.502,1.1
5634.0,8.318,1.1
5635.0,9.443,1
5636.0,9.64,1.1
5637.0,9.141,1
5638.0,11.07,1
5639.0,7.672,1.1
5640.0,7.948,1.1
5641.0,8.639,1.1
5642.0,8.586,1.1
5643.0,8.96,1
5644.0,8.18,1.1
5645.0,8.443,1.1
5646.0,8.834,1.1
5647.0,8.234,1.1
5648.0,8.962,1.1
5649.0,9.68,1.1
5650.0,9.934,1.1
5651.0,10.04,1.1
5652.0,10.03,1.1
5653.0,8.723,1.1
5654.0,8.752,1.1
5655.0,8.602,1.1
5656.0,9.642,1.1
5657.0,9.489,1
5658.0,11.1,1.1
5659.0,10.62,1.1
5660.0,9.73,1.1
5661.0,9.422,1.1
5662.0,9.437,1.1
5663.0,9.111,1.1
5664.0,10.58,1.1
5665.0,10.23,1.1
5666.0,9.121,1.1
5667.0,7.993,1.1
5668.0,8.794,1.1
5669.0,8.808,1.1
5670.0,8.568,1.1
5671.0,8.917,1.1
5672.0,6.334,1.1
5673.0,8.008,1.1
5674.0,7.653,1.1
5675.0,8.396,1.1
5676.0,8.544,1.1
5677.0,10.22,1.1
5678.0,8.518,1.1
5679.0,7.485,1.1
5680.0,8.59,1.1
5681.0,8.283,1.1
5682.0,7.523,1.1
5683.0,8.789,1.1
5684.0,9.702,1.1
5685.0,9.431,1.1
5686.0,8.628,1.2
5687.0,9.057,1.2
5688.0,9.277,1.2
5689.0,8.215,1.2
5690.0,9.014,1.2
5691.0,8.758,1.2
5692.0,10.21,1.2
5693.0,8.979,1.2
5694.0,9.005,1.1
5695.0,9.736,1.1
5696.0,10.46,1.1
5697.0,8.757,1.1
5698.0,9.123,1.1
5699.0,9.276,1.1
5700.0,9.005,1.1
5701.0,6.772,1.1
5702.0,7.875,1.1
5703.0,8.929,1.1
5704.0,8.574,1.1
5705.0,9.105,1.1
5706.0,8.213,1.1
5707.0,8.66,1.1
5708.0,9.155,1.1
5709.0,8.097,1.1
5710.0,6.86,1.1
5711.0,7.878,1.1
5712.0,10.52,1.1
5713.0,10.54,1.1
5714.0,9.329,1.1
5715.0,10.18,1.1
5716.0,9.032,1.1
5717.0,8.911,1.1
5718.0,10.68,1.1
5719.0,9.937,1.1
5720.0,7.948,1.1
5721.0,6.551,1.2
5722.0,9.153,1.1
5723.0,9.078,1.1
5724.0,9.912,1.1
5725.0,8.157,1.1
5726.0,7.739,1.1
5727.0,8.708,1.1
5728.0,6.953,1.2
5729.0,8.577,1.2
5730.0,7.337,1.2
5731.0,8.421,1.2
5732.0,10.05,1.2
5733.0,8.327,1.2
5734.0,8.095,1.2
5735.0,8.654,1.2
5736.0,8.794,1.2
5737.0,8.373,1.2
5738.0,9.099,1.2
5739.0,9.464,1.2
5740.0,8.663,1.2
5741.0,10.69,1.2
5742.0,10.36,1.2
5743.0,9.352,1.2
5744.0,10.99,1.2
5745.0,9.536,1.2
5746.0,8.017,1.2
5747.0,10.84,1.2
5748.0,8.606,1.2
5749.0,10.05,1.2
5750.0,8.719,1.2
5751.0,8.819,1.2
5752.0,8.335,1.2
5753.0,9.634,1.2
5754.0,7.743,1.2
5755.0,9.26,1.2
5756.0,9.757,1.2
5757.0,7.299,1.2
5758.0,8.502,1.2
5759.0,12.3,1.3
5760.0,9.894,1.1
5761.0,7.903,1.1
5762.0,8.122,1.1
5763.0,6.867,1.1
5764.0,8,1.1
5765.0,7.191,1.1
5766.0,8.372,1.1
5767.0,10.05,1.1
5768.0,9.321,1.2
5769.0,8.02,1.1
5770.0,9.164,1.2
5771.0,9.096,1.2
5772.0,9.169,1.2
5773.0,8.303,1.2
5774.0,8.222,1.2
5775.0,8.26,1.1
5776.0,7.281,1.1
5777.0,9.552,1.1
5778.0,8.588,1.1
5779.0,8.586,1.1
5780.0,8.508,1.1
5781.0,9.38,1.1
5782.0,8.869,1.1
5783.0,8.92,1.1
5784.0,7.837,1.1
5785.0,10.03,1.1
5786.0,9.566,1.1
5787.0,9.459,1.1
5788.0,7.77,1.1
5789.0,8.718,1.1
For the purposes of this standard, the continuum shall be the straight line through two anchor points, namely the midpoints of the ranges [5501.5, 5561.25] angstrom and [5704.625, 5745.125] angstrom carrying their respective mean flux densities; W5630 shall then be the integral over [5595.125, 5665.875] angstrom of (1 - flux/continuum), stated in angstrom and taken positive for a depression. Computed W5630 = 0.5 angstrom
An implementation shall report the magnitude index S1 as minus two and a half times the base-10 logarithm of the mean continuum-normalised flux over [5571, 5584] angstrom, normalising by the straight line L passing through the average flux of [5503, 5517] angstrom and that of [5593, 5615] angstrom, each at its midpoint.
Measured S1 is 0.13 mag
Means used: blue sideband 10.4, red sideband 9.27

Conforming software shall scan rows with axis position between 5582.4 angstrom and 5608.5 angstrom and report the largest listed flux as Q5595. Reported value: 11.15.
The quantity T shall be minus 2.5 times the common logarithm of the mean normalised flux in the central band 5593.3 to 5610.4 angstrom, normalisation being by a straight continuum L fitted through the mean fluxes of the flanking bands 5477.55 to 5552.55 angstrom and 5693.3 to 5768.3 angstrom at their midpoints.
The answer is 0.04 mag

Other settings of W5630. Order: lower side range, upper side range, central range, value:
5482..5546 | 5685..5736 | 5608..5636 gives 0.5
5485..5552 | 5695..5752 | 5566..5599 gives 2.5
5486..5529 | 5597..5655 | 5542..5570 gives 1.7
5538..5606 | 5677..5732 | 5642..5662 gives -0.9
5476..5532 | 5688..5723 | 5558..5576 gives 1.3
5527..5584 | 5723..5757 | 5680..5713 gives 0.6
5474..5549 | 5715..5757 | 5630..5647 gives 1.1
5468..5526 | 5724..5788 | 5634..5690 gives 2.4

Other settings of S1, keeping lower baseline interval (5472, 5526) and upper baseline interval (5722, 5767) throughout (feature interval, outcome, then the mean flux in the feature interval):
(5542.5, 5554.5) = 0.07 mag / 9.36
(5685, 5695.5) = 0.01 mag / 9.1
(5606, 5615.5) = 0.06 mag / 9.17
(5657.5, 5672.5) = 0.01 mag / 9.25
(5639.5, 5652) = 0.06 mag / 8.92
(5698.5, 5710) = 0.08 mag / 8.44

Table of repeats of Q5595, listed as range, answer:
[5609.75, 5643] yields 11.07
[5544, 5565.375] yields 12.13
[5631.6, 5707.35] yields 11.1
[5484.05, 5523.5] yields 11.84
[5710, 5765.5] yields 12.3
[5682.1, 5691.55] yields 9.702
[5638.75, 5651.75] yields 10.04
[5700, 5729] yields 10.68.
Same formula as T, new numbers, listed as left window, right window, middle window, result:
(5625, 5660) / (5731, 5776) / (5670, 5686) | 0.08 mag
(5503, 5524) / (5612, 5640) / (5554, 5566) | 0.08 mag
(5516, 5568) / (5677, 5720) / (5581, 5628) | -0.01 mag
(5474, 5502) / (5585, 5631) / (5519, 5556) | 0.04 mag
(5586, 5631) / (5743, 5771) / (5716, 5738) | 0.05 mag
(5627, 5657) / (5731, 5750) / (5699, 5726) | 0.05 mag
